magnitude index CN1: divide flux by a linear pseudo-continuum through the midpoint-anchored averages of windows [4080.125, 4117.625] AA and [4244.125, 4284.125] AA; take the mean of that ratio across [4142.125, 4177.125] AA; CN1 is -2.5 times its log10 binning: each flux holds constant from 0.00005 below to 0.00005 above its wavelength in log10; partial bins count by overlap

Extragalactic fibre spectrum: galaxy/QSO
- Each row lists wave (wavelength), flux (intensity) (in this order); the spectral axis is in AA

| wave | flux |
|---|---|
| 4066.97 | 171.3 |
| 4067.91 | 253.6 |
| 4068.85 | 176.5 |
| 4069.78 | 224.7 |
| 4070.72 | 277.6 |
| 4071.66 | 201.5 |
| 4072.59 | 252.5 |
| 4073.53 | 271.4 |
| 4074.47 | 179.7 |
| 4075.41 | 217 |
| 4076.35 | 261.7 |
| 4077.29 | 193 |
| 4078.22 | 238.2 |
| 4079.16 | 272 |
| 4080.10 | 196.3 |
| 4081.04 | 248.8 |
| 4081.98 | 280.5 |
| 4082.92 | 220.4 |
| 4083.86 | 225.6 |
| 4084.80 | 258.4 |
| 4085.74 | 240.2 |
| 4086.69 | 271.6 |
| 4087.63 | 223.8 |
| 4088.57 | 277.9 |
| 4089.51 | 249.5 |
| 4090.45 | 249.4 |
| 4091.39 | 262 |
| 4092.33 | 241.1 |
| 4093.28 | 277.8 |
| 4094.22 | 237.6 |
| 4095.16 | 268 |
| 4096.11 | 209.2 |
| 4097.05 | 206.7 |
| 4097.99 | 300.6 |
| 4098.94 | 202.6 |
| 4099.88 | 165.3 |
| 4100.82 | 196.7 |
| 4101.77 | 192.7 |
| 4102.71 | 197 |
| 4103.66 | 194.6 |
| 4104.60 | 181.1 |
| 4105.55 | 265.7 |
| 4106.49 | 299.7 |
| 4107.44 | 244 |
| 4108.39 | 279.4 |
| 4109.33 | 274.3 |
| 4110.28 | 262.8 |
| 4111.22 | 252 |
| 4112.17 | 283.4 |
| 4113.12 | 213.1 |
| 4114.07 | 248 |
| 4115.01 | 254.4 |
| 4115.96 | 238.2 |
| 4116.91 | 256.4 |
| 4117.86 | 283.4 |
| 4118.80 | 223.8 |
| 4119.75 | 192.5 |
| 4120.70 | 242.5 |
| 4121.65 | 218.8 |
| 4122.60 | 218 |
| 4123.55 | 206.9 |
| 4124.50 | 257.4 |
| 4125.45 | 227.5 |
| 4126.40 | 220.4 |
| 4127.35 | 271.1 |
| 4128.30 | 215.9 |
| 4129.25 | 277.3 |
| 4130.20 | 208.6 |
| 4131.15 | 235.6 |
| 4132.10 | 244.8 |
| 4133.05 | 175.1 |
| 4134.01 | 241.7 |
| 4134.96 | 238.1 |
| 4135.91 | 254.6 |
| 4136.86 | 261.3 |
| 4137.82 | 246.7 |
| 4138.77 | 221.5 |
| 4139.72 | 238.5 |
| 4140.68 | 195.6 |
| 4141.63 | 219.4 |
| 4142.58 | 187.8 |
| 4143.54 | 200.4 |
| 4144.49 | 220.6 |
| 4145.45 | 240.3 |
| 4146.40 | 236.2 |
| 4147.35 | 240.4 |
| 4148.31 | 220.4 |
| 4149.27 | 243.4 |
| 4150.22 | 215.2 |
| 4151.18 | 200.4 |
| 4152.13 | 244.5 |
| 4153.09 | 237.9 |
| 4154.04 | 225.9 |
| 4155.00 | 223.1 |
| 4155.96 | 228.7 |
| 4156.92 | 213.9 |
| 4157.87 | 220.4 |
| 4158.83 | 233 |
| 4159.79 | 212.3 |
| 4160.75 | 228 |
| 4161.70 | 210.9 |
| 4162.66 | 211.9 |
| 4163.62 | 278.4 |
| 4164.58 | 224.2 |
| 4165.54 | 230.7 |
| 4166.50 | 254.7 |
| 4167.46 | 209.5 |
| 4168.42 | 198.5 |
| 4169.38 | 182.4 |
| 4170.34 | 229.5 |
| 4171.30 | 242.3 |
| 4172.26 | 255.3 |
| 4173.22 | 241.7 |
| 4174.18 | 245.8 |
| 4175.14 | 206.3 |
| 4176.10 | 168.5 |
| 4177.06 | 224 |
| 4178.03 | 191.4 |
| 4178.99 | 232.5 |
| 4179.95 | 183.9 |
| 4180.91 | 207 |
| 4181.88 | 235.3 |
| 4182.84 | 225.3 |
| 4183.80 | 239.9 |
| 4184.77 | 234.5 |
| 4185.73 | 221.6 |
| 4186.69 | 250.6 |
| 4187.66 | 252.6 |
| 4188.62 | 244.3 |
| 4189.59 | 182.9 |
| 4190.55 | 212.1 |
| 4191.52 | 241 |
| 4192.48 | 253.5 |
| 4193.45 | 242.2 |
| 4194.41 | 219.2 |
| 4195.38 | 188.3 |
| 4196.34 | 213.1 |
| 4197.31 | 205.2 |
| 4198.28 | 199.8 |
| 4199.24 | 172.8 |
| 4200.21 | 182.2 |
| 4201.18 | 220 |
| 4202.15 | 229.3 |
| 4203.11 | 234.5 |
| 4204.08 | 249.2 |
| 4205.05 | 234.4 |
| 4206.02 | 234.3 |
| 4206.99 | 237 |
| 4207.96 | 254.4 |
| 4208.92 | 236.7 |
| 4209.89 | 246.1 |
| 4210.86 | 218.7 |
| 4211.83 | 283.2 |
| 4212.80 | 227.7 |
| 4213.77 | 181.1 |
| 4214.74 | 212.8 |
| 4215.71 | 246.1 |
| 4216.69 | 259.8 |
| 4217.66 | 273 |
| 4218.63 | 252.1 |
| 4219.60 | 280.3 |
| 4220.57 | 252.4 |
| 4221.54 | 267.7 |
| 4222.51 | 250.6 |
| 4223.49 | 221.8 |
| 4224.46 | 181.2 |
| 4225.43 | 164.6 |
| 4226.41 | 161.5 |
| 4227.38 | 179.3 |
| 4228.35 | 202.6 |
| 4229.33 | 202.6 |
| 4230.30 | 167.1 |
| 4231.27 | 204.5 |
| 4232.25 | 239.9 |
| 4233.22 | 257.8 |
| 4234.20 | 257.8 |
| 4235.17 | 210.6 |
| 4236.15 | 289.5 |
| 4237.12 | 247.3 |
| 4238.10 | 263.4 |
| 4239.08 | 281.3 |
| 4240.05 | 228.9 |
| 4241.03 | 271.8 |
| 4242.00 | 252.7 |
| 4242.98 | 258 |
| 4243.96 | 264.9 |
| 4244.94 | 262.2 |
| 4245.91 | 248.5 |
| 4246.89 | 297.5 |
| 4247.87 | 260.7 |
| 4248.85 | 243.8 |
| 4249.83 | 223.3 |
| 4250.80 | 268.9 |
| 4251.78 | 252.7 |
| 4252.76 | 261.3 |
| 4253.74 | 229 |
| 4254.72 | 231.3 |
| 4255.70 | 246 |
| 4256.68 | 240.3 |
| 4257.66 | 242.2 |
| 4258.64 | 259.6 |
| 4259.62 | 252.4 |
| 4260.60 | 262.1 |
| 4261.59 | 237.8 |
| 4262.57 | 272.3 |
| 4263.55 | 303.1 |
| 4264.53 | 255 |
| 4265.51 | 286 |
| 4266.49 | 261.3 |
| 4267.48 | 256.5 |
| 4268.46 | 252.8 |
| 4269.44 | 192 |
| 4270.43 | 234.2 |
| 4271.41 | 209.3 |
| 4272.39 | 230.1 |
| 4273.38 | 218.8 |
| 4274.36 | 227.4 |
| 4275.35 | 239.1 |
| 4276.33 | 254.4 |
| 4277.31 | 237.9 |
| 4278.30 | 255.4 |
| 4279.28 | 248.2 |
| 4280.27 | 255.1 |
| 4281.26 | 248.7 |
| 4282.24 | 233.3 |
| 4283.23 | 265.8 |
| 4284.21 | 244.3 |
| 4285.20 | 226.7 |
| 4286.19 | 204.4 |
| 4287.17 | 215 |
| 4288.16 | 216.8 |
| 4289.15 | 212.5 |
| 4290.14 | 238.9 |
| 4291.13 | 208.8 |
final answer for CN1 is 0.095 mag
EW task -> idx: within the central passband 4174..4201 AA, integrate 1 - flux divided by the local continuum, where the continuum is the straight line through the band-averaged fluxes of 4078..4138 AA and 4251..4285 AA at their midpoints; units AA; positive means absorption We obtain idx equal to 2.9 AA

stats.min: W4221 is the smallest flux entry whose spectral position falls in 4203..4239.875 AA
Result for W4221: 161.5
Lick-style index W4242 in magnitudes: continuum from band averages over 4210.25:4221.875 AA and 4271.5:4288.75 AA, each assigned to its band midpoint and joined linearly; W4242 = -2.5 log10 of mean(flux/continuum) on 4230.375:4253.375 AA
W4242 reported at -0.05 mag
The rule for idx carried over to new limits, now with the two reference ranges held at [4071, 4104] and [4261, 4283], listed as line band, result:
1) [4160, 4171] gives 0.72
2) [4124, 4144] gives 0.57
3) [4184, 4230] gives 3.09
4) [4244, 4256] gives -0.39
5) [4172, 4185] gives 1.09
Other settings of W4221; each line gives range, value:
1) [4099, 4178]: 165.3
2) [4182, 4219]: 172.8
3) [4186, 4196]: 182.9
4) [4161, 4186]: 168.5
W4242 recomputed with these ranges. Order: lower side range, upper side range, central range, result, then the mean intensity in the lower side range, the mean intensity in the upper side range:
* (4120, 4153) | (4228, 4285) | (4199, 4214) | 0.046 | 229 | 247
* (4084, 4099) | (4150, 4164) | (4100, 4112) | 0.036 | 249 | 225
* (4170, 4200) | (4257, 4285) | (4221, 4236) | 0.103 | 221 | 247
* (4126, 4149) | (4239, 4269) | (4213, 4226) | 0.068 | 230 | 257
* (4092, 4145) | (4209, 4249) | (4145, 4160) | 0.035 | 234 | 238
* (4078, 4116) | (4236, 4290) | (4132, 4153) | 0.077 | 242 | 248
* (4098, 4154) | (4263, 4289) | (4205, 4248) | -0.001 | 232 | 241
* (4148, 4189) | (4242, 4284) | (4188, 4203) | 0.084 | 225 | 249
